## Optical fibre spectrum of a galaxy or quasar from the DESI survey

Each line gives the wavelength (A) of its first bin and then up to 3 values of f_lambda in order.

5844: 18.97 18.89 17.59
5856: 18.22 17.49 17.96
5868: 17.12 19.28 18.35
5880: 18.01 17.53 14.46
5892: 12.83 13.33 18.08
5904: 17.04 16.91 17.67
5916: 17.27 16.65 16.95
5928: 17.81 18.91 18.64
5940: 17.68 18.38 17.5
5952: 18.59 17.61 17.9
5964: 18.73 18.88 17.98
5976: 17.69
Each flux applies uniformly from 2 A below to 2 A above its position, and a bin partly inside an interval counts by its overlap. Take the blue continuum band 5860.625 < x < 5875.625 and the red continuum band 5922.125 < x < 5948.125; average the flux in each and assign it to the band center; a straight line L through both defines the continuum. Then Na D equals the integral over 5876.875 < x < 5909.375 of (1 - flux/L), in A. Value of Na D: 3.6 A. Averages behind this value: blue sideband 18.1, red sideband 18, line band 16.1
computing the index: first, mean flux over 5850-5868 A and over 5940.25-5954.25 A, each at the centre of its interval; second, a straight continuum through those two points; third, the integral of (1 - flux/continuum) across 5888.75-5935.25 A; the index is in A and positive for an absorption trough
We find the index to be 3.32 A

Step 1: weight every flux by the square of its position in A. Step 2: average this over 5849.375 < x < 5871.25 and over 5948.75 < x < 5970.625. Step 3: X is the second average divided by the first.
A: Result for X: 1.1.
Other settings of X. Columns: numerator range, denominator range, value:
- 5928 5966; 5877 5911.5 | 1.15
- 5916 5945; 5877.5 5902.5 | 1.14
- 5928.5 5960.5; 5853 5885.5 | 1.03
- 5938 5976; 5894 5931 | 1.09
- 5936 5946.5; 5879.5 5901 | 1.19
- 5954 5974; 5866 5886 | 1.04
